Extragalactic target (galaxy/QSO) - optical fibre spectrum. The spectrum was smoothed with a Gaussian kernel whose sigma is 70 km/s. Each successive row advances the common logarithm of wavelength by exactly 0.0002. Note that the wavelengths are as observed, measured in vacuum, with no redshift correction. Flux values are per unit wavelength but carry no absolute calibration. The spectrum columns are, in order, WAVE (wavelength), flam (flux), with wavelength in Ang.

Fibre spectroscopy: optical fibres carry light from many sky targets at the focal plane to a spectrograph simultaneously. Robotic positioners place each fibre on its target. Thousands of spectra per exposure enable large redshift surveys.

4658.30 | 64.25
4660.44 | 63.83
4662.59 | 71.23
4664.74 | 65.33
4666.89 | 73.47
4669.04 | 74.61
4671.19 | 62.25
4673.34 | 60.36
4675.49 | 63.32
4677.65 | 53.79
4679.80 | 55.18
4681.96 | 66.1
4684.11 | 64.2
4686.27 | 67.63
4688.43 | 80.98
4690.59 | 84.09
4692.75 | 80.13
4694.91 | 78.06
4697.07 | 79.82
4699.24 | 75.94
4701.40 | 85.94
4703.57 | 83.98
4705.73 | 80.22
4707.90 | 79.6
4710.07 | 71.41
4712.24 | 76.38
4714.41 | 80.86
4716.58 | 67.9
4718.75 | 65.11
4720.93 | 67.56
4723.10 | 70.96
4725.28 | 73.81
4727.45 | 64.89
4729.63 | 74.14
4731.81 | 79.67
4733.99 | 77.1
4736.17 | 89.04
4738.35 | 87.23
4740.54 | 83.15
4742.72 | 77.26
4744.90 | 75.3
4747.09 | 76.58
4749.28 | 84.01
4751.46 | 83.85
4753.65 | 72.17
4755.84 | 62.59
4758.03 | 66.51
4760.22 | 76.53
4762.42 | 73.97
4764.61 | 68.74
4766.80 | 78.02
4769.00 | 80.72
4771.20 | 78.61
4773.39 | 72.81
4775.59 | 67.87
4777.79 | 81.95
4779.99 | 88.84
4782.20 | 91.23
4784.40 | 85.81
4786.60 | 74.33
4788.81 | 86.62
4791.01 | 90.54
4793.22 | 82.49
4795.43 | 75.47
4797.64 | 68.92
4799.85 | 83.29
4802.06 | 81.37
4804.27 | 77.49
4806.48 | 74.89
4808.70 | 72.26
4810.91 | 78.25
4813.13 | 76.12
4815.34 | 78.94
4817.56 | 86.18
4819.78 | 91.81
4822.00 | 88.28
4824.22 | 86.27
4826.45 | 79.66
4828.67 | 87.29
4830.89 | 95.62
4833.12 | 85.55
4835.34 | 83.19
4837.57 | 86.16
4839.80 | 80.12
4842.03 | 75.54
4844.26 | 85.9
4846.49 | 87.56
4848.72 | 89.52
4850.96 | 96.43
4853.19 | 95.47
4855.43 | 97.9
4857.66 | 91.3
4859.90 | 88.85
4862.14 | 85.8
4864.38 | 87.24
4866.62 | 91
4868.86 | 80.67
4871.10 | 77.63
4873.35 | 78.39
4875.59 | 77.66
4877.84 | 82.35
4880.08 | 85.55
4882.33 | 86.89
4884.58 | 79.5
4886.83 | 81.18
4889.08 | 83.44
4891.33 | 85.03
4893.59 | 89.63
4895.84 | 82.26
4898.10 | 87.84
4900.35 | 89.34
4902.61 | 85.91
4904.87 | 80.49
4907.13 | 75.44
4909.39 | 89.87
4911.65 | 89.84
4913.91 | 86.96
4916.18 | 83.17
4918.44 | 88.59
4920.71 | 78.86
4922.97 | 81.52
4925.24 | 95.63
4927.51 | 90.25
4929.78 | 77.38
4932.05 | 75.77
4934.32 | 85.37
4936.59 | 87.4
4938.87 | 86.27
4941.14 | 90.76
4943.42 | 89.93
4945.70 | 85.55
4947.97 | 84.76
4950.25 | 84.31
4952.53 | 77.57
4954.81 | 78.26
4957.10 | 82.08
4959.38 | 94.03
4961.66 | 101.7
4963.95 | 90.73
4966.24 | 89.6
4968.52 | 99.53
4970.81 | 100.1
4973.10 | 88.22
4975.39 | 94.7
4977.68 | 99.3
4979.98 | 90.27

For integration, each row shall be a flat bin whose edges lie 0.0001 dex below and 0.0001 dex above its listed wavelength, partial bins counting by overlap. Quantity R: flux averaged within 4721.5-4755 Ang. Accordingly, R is 77.7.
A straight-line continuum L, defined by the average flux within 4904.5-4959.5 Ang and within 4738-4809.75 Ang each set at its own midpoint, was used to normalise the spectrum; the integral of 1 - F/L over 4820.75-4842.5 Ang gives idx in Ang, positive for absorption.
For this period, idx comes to -1.2 Ang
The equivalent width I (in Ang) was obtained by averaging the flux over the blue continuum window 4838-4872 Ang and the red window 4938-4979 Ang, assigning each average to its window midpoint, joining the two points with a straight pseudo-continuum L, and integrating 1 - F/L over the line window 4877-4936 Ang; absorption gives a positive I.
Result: 2.7 Ang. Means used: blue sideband 87.4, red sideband 89.9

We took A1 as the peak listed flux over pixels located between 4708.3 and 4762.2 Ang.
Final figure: 89.04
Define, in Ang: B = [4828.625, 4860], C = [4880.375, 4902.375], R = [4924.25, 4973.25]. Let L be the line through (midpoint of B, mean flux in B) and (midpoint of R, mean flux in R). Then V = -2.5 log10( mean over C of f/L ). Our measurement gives 0.04 mag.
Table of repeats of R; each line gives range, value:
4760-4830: 80.3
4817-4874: 87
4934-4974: 88.8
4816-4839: 86.7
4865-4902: 83.7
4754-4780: 74.1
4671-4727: 72.2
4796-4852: 83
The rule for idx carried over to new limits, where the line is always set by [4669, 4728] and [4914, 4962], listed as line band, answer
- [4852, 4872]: -1.8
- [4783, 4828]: -1.8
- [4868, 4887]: 0.2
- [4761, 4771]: 0.0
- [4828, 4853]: -2.2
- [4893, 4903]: -0.4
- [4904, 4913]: 0.0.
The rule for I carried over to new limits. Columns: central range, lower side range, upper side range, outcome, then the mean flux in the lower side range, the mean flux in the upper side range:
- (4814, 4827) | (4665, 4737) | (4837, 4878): -0.4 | 72.9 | 86.2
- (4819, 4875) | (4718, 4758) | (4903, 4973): -3.5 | 75.6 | 86.8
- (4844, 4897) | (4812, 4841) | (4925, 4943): -0.5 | 85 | 85.8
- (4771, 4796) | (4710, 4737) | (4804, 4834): -0.7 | 73.7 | 82.9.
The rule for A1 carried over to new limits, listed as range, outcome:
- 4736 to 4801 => 91.23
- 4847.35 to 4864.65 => 97.9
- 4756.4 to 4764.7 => 76.53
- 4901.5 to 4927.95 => 95.63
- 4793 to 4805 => 83.29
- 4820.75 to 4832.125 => 95.62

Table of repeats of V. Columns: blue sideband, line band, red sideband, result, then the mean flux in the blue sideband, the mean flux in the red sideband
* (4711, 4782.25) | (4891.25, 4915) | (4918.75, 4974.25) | -0.011 mag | 76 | 87.4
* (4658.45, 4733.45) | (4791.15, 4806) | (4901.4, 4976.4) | -0.009 mag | 71.8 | 87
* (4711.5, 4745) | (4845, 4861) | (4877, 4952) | -0.129 mag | 75.7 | 85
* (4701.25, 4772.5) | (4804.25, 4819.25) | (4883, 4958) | 0.017 mag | 76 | 84.6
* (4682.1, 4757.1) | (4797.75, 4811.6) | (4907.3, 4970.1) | 0.043 mag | 76.4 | 86.8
